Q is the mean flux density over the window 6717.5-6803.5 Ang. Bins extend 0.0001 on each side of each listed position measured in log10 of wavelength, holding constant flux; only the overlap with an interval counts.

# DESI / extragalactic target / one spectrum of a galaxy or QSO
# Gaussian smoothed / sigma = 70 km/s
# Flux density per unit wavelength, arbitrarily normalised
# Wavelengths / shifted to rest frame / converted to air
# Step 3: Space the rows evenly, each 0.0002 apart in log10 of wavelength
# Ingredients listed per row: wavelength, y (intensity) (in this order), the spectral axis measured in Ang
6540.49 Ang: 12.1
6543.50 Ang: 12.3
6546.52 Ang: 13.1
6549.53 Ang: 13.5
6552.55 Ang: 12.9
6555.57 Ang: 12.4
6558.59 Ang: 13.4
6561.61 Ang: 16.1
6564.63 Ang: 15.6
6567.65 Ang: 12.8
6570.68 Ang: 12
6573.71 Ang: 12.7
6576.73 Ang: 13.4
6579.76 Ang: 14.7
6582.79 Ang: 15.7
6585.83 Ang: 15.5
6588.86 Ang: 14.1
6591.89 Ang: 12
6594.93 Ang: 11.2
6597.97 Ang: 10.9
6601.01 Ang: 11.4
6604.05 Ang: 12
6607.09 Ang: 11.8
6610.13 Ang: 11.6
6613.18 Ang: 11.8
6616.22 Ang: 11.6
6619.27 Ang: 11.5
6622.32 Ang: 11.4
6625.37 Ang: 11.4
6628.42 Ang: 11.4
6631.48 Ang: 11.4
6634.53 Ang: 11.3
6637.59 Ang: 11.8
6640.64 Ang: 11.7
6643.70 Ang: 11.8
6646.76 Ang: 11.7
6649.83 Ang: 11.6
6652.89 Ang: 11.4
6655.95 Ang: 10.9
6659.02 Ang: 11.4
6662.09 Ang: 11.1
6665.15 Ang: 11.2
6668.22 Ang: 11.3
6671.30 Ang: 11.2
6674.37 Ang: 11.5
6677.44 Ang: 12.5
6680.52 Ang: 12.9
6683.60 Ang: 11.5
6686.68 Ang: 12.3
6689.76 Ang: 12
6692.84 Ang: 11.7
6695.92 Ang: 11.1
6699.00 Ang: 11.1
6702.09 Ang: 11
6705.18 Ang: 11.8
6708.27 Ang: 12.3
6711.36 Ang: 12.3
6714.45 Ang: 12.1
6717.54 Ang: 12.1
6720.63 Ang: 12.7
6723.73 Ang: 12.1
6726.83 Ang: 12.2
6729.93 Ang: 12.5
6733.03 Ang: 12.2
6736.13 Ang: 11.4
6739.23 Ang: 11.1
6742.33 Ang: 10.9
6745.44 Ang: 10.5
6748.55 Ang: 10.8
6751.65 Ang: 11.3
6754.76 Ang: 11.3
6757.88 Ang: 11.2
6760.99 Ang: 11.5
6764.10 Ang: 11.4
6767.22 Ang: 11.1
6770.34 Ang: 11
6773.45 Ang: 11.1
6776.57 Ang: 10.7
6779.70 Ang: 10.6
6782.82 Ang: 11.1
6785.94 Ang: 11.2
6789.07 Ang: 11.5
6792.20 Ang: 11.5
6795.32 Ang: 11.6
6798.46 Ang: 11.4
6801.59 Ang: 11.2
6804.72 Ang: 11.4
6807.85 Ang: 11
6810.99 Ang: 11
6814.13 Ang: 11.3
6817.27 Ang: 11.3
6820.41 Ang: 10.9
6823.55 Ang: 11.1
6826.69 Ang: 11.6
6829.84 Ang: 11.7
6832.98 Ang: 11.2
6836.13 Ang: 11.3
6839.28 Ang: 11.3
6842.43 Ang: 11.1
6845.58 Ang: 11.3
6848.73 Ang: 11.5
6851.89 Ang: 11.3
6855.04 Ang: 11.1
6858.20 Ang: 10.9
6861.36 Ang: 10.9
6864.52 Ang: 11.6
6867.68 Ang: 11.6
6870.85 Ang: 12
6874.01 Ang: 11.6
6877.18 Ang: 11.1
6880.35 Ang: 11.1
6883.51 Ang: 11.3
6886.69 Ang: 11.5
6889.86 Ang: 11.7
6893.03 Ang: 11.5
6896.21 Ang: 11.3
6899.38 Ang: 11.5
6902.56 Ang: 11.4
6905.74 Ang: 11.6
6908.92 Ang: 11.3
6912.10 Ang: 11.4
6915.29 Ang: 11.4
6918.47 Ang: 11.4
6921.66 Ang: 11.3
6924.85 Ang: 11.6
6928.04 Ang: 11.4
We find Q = 11.4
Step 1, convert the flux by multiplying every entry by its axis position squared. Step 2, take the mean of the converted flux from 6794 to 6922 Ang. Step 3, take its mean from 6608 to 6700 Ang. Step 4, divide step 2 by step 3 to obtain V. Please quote 1.04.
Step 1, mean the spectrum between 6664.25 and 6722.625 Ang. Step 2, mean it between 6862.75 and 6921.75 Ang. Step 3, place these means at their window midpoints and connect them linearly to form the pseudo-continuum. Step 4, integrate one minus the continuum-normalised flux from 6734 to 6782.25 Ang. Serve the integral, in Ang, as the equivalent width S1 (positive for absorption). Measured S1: 2.6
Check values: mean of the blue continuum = 11.8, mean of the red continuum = 11.5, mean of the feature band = 11.1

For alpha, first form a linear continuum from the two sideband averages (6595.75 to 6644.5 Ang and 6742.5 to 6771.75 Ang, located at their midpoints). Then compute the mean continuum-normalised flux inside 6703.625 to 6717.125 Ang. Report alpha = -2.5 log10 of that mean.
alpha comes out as -0.08 mag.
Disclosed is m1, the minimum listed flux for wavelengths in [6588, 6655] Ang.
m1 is 10.9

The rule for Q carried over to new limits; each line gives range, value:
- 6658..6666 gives 11.2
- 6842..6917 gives 11.4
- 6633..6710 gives 11.6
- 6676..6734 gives 12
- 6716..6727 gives 12.3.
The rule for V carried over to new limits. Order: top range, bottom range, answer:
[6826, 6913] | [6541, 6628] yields 0.97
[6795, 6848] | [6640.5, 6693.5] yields 1.01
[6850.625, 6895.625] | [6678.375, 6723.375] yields 1.00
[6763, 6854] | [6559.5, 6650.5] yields 0.96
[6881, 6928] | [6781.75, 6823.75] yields 1.05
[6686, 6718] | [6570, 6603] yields 0.93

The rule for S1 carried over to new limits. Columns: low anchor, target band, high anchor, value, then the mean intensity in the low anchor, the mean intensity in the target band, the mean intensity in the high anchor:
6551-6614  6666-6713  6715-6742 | 2.0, 13.1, 11.8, 12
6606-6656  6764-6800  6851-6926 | 0.9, 11.6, 11.2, 11.4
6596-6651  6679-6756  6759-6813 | -2.6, 11.6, 11.7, 11.2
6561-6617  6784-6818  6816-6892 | 1.0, 13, 11.3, 11.3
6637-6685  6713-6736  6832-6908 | -1.4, 11.6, 12.2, 11.4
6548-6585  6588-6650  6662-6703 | 5.6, 13.8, 11.7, 11.6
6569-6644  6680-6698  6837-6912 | 0.2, 12.2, 11.8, 11.4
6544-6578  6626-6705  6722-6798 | 4.9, 13.4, 11.6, 11.3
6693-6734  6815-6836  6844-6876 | 0.4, 11.9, 11.3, 11.4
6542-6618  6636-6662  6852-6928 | 2.3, 13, 11.5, 11.4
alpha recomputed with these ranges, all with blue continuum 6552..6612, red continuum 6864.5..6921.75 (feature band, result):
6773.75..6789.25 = 0.10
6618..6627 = 0.13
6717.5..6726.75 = 0.00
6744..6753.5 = 0.12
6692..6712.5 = 0.08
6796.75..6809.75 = 0.06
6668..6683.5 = 0.06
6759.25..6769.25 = 0.08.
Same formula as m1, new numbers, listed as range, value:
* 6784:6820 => 11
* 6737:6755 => 10.5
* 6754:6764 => 11.2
